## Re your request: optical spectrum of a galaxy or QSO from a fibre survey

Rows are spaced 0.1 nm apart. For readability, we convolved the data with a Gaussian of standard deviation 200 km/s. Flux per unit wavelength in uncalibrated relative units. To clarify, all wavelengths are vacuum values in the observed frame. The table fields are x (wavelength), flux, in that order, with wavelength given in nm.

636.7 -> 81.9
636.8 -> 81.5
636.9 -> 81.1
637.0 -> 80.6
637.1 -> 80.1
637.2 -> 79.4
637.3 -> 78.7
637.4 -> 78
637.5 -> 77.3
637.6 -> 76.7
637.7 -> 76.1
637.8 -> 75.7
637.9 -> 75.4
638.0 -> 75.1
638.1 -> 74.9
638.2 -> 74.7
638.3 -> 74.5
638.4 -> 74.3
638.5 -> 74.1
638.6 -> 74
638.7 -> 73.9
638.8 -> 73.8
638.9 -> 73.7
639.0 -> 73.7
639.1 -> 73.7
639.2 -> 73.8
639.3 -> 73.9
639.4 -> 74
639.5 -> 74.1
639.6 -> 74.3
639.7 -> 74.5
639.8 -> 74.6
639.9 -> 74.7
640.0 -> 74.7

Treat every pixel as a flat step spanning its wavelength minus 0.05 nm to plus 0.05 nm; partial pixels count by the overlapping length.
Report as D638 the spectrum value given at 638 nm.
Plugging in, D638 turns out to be 75.1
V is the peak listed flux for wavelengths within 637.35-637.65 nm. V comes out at 78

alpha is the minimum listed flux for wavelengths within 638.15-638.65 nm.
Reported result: 74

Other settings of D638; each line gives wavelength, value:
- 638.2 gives 74.7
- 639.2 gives 73.8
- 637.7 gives 76.1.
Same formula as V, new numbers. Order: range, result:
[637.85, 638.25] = 75.4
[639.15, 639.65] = 74.3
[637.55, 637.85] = 76.7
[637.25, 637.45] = 78.7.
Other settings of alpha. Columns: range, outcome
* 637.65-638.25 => 74.7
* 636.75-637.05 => 80.6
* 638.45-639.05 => 73.7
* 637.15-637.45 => 78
